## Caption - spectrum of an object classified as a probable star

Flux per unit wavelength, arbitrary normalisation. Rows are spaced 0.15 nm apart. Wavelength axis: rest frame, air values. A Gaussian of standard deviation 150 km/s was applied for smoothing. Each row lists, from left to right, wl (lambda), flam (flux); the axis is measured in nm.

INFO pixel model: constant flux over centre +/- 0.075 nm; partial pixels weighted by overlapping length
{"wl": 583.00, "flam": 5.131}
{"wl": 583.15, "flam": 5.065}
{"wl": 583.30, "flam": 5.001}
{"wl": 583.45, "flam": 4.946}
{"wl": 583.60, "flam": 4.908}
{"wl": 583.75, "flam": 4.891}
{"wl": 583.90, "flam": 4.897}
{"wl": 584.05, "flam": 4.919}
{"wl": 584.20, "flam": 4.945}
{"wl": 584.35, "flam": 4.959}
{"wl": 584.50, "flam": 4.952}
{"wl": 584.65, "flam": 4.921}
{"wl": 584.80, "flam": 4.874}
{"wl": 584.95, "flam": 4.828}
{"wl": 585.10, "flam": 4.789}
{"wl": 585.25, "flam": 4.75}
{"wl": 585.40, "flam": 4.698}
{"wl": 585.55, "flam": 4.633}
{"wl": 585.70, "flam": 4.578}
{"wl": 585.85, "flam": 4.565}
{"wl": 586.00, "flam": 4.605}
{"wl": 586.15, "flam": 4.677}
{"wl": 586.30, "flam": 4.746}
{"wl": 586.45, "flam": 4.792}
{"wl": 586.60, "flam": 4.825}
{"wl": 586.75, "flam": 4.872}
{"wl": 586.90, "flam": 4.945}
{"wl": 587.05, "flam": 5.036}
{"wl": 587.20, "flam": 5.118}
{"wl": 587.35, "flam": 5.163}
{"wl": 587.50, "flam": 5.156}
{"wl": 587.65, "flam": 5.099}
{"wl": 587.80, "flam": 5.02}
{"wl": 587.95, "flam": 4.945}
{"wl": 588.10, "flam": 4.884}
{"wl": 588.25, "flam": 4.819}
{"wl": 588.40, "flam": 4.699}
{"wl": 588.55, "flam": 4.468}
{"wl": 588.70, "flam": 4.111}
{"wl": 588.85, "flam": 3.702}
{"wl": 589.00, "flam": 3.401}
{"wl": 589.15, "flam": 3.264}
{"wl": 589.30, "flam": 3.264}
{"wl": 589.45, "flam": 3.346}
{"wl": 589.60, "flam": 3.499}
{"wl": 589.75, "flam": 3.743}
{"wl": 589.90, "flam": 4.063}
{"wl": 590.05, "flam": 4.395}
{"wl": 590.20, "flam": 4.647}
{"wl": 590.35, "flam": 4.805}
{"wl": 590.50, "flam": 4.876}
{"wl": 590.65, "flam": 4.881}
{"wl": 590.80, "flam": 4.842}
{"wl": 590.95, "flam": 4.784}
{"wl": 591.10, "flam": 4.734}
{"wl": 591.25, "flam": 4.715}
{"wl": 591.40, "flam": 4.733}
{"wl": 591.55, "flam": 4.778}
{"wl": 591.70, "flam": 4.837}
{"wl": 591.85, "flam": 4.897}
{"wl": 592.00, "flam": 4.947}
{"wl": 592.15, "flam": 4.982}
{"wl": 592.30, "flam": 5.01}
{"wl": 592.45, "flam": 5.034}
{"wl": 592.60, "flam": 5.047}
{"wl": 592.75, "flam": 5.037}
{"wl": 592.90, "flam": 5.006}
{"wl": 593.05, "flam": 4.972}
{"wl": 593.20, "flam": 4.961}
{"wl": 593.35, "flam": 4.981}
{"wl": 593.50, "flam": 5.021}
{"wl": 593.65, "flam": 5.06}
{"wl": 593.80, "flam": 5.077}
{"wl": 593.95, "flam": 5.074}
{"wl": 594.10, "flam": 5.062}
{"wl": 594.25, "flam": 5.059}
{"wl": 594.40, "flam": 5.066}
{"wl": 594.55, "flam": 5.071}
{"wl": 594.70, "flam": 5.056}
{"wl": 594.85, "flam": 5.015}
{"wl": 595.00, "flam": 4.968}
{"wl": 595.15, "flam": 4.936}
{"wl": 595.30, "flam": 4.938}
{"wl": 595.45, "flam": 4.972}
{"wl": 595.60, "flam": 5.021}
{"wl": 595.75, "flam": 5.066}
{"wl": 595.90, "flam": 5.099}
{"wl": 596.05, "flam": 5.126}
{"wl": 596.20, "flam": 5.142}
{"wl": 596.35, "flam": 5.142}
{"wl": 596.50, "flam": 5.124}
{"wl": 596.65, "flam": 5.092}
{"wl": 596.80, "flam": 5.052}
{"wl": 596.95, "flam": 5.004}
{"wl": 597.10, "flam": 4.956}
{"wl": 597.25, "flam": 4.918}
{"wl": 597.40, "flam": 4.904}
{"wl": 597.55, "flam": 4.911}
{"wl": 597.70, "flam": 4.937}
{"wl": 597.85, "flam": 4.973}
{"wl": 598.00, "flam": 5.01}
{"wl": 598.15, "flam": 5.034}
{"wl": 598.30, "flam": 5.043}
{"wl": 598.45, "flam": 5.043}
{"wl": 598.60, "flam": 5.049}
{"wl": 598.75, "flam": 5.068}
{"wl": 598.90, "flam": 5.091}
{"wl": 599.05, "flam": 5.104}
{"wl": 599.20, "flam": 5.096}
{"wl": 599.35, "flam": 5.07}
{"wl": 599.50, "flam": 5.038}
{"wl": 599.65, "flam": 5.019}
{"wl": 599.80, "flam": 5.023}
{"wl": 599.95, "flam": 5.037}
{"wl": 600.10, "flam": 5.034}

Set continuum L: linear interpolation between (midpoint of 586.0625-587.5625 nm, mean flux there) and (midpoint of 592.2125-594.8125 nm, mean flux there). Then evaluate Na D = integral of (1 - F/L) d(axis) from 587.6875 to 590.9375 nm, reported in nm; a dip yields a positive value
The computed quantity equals 0.444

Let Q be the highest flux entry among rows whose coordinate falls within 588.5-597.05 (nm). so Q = 5.142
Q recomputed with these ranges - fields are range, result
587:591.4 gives 5.163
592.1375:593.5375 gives 5.047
